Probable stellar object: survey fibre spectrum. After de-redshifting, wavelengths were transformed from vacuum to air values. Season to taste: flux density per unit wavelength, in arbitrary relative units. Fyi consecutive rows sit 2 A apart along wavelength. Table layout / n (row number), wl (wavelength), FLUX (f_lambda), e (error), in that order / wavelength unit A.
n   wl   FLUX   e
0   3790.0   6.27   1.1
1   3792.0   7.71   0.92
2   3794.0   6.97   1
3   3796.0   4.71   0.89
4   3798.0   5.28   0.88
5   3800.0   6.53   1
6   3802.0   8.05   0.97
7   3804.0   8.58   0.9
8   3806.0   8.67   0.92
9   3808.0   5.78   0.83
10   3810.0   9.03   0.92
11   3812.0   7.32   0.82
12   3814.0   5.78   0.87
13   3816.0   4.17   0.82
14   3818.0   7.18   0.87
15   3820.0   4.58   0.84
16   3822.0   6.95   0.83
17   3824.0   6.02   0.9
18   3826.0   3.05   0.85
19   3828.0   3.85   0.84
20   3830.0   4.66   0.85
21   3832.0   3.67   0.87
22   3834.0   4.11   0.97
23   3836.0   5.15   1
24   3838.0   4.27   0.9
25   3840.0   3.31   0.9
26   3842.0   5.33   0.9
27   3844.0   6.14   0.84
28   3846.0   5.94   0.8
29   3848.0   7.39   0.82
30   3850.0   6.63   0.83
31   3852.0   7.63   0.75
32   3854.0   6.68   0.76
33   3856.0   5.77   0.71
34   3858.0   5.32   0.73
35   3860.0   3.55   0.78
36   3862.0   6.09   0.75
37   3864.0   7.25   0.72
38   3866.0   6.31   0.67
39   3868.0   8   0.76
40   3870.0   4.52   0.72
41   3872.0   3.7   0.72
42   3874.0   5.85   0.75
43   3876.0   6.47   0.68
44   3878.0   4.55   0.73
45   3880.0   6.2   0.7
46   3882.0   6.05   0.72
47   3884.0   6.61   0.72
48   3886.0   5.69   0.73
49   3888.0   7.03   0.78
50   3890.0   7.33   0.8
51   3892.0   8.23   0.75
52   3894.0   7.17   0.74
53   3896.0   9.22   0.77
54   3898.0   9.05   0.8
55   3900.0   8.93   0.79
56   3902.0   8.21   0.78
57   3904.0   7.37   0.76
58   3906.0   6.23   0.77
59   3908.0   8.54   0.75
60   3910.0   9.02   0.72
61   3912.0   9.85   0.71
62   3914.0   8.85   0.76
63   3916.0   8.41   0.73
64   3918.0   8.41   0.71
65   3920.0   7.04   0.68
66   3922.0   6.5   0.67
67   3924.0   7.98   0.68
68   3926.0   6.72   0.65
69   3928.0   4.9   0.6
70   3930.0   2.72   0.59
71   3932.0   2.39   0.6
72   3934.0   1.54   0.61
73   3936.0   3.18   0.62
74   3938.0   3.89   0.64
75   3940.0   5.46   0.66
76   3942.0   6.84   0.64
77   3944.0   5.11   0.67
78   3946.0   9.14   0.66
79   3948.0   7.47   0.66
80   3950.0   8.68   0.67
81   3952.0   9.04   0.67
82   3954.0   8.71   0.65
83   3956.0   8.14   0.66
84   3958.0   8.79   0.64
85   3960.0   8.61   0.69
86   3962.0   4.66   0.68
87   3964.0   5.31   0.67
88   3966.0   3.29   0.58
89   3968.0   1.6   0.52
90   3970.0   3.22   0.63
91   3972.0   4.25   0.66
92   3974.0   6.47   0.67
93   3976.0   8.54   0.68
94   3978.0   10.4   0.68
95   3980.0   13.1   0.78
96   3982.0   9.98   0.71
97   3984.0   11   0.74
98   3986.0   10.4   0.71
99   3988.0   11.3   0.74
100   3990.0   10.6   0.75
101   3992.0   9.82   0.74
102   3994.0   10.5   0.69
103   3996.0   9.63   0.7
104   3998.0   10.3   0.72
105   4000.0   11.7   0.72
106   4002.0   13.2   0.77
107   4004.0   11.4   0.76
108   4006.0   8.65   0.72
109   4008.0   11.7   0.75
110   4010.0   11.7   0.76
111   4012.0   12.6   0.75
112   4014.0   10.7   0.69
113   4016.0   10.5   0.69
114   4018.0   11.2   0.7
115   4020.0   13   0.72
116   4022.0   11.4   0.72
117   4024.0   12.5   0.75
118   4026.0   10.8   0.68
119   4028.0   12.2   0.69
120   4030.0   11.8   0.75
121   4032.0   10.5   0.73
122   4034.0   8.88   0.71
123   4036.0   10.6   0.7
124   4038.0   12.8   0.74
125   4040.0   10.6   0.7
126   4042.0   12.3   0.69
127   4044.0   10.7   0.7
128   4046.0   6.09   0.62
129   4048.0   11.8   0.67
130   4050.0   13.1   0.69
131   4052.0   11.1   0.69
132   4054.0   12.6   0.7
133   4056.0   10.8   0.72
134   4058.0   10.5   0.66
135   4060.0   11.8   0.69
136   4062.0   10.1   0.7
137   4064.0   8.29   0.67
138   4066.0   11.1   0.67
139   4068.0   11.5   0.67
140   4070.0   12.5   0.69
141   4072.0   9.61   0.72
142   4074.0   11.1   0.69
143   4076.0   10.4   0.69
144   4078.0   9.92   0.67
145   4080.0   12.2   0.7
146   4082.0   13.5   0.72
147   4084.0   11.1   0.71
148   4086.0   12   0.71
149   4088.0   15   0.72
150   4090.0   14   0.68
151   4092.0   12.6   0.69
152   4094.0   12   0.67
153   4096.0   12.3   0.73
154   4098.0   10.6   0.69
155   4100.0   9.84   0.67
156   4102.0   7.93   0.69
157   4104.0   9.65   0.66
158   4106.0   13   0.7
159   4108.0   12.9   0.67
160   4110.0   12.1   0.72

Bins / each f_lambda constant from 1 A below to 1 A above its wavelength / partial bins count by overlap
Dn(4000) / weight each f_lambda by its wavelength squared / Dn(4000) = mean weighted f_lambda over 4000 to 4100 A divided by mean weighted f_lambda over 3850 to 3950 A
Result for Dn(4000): 1.88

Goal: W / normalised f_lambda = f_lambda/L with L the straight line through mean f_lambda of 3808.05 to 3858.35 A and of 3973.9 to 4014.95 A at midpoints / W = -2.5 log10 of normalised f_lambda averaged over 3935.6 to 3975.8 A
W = 0.46 mag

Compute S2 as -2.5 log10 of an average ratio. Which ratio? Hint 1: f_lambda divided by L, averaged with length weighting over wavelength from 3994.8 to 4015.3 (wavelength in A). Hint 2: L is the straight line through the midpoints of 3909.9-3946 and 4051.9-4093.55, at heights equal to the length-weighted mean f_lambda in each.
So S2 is -0.235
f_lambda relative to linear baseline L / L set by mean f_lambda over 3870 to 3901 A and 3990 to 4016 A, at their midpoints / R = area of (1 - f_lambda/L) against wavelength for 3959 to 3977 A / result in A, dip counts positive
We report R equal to 8.5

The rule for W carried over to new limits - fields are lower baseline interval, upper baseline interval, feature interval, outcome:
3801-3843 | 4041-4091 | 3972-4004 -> -0.08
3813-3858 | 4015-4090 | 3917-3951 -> 0.36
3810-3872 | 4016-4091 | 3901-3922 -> -0.09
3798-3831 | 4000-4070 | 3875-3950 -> 0.23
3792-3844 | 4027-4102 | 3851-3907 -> 0.08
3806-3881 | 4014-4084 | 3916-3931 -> 0.20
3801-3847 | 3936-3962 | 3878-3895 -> -0.03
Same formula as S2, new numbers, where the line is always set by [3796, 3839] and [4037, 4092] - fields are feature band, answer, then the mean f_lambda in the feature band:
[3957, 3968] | 0.498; 5.72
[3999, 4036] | -0.103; 11.3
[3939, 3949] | 0.263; 6.8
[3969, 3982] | 0.198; 7.84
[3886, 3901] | -0.061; 7.97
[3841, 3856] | 0.006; 6.48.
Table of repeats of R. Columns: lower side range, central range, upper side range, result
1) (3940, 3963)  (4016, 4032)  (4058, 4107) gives -3.3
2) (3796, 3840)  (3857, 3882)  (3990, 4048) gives 5.0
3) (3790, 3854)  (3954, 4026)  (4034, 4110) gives 1.3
